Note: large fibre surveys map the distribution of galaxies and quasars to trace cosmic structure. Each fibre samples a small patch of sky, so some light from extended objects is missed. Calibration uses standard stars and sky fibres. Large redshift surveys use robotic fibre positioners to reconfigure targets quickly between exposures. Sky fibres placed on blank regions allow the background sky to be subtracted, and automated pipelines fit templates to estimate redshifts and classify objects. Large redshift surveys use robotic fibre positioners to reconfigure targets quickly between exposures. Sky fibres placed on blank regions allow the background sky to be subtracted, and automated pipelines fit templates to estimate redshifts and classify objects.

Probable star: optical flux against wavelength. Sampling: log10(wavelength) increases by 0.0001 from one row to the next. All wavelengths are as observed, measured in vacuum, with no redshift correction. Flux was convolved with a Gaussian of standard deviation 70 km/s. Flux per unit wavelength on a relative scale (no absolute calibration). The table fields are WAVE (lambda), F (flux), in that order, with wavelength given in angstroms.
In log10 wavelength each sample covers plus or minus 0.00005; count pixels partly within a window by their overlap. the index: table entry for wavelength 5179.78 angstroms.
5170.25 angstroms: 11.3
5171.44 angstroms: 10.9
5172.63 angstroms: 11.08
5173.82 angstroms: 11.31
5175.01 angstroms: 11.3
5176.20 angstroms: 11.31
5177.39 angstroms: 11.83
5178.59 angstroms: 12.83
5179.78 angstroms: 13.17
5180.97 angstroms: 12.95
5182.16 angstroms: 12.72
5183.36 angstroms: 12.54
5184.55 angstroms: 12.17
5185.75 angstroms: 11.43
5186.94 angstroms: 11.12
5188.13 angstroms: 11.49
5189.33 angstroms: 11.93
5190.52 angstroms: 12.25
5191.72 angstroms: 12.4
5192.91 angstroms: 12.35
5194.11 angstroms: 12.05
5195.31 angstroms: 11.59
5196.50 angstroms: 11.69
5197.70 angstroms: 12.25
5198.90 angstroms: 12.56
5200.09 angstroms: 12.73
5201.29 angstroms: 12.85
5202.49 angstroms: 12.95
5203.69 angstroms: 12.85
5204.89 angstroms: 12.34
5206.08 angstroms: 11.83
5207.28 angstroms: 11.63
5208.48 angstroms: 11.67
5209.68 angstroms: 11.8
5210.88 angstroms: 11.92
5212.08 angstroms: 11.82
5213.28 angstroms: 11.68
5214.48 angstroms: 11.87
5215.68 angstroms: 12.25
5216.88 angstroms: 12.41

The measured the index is 13.17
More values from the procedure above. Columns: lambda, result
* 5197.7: 12.25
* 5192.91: 12.35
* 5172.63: 11.08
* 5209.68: 11.8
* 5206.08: 11.83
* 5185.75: 11.43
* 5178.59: 12.83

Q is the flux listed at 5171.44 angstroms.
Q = 10.9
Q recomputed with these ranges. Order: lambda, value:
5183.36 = 12.54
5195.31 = 11.59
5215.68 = 12.25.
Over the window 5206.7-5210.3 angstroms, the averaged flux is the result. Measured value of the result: 11.7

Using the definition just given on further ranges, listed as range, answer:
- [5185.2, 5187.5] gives 11.3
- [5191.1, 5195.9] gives 12.1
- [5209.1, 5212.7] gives 11.8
